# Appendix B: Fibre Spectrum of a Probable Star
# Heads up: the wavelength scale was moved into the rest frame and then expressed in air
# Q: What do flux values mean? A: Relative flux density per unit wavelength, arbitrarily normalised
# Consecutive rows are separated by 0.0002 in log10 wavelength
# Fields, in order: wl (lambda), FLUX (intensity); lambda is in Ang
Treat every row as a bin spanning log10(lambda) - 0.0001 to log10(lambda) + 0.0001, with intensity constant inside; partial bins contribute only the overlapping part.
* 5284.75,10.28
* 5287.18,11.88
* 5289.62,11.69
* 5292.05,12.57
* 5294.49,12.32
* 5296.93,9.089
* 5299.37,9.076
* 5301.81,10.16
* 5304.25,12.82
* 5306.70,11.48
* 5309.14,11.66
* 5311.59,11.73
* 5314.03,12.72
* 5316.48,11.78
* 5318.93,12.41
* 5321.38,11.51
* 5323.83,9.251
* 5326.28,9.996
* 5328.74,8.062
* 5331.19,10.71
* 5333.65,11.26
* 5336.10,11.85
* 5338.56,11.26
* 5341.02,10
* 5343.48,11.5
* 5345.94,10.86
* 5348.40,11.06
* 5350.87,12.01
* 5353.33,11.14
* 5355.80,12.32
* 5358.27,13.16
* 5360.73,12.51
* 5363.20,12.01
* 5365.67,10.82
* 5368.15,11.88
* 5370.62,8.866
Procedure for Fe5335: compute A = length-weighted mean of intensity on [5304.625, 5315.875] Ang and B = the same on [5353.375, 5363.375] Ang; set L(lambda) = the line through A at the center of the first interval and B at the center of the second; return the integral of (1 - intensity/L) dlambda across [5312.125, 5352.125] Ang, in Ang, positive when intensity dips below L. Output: 3.71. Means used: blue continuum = 12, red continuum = 12.4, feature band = 11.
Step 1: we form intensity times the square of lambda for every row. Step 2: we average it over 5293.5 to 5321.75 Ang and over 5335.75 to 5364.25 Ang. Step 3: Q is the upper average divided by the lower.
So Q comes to 1.04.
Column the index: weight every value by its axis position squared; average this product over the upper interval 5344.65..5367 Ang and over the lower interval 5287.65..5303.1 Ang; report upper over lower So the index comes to 1.1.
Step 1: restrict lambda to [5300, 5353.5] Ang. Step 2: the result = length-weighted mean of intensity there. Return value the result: 11.1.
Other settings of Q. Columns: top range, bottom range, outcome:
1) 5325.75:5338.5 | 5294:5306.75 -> 0.99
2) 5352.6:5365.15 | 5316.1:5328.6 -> 1.16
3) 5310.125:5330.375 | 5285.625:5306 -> 0.99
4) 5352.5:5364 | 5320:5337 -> 1.20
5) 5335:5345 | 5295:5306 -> 1.08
